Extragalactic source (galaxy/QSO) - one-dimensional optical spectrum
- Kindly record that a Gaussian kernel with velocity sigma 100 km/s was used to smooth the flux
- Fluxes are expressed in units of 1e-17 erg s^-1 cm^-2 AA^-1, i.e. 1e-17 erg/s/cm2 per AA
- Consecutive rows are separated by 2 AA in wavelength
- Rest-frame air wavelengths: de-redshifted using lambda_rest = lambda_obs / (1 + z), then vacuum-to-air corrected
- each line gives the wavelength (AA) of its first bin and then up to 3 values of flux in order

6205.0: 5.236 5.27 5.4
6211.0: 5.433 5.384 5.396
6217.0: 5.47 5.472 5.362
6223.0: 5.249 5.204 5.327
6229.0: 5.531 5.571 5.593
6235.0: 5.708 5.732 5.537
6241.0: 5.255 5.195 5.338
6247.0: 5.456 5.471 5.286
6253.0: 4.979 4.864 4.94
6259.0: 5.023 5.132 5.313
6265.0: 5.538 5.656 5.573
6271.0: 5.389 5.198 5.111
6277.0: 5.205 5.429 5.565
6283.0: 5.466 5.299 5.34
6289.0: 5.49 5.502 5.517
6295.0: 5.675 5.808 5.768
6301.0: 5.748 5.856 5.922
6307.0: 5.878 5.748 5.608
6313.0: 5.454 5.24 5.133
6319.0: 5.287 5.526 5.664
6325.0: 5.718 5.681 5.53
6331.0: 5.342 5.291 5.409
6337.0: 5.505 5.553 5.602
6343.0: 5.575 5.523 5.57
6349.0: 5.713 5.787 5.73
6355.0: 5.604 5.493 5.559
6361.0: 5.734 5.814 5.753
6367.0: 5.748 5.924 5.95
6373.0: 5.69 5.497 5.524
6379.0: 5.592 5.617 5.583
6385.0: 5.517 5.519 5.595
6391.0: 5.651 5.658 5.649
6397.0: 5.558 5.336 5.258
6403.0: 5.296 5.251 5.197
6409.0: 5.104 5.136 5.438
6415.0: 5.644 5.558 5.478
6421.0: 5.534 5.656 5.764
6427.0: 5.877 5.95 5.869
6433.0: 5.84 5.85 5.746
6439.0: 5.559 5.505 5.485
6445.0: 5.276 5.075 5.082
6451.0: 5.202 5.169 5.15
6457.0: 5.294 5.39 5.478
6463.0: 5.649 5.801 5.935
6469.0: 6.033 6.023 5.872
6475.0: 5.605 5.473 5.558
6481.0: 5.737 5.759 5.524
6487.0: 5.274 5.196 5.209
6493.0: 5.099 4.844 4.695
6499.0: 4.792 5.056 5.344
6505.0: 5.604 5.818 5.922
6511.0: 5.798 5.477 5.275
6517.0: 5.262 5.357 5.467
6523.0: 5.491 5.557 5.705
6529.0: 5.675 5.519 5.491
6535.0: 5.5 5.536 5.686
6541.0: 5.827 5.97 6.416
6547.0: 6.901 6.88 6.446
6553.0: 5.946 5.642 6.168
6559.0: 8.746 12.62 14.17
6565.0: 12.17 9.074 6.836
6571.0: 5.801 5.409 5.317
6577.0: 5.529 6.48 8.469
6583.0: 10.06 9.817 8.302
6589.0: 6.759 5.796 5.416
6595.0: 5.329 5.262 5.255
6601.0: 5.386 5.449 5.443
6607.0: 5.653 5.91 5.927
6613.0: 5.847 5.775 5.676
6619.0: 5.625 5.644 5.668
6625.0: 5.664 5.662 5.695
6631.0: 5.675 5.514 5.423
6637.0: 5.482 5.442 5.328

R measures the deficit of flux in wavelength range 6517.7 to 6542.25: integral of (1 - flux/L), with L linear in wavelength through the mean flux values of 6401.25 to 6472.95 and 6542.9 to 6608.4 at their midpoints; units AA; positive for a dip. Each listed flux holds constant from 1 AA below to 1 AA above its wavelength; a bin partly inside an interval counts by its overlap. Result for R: 3.8 AA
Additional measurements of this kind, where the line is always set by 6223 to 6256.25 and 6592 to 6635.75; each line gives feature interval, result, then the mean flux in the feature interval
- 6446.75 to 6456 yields 0.59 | 5.14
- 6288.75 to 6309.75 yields -1.25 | 5.73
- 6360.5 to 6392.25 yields -1.27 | 5.67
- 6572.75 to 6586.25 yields -4.49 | 7.42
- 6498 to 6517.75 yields 0.32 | 5.44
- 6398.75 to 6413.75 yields 0.61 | 5.24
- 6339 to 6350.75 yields -0.38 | 5.61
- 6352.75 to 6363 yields -0.37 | 5.63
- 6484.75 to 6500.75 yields 1.33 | 5.06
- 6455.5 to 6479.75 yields -0.72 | 5.67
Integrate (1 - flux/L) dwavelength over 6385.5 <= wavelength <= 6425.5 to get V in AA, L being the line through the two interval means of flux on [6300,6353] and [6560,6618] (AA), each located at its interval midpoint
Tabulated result 3.73 AA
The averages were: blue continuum 5.57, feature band 5.46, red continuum 7.07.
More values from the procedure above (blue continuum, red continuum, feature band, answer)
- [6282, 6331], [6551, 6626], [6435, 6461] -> 3.6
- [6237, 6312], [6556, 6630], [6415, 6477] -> 6.1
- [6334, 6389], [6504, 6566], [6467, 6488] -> 1.9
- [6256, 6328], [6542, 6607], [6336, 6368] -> 1.1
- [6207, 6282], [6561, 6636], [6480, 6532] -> 7.5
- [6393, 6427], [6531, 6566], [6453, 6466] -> 1.5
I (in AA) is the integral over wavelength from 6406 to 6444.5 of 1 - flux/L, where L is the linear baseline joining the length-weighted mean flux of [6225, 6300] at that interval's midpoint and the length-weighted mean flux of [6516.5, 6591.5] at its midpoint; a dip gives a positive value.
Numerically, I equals 4.21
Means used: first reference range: 5.4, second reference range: 6.96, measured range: 5.58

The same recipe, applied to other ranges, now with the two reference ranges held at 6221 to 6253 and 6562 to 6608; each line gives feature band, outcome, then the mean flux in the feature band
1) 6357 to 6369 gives 0.6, 5.72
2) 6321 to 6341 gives 1.2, 5.53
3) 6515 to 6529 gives 2.7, 5.47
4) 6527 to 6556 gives 3.9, 5.95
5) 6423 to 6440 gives 1.5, 5.8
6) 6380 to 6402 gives 2.2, 5.54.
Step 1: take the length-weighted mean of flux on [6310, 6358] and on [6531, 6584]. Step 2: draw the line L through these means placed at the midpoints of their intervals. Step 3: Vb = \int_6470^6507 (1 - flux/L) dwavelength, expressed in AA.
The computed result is 7.3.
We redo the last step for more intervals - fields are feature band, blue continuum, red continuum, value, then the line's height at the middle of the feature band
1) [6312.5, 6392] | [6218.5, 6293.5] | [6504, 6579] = 2.5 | 5.76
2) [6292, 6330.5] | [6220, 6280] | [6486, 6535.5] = -1.9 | 5.35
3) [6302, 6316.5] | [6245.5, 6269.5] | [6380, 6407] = -0.8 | 5.35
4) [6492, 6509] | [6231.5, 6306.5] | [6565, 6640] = 2.2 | 5.98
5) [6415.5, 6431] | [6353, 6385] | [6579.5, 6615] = 0.4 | 5.86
